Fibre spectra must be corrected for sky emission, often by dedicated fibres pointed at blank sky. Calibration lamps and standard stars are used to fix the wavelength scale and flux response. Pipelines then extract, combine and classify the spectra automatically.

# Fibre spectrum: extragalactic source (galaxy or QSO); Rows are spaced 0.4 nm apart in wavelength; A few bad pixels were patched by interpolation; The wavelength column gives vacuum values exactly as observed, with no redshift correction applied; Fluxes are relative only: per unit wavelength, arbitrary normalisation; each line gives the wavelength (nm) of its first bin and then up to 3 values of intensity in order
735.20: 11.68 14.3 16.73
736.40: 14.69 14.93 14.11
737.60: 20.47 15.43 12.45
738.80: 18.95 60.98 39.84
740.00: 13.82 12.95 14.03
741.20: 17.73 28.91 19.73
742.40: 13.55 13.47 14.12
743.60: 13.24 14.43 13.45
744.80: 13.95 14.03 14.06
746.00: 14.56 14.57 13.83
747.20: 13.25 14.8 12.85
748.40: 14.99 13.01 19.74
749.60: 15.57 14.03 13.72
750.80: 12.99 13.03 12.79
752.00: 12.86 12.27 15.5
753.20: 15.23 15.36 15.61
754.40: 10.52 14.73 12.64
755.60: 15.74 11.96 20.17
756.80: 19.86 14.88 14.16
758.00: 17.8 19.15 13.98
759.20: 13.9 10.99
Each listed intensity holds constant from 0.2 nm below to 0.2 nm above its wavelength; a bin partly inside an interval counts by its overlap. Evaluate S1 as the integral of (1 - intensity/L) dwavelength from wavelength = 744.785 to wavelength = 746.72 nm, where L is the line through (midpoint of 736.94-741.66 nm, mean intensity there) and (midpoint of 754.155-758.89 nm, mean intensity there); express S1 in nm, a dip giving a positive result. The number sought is 0.54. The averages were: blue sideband 22.2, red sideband 15.5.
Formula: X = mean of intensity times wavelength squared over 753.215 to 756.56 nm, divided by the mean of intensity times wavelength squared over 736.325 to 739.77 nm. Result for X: 0.64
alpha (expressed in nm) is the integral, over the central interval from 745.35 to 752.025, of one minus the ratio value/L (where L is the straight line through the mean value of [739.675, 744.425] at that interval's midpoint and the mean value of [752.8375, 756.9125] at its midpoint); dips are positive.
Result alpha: 0.671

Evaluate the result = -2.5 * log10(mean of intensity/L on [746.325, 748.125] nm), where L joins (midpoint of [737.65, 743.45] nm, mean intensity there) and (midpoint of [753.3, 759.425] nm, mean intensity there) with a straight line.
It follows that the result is 0.32 mag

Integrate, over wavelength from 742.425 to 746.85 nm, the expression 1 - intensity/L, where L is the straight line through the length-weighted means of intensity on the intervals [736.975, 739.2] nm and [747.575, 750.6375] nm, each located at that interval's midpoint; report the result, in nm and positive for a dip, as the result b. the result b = 0.79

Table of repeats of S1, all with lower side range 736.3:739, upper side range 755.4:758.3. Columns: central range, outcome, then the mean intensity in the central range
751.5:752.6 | 0.25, 12.6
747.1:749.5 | 0.20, 14.9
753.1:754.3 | 0.10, 15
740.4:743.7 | -0.14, 16.7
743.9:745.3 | 0.19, 13.9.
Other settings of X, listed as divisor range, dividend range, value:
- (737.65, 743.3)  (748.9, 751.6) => 0.71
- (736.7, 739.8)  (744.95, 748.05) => 0.57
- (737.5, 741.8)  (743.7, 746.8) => 0.61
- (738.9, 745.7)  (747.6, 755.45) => 0.74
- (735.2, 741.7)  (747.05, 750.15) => 0.75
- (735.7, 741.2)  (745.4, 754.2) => 0.72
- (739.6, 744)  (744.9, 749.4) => 0.86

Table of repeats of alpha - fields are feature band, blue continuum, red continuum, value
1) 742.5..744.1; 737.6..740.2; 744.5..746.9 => 0.41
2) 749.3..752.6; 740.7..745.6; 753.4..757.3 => 0.39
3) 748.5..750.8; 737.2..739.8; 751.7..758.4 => 0.48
